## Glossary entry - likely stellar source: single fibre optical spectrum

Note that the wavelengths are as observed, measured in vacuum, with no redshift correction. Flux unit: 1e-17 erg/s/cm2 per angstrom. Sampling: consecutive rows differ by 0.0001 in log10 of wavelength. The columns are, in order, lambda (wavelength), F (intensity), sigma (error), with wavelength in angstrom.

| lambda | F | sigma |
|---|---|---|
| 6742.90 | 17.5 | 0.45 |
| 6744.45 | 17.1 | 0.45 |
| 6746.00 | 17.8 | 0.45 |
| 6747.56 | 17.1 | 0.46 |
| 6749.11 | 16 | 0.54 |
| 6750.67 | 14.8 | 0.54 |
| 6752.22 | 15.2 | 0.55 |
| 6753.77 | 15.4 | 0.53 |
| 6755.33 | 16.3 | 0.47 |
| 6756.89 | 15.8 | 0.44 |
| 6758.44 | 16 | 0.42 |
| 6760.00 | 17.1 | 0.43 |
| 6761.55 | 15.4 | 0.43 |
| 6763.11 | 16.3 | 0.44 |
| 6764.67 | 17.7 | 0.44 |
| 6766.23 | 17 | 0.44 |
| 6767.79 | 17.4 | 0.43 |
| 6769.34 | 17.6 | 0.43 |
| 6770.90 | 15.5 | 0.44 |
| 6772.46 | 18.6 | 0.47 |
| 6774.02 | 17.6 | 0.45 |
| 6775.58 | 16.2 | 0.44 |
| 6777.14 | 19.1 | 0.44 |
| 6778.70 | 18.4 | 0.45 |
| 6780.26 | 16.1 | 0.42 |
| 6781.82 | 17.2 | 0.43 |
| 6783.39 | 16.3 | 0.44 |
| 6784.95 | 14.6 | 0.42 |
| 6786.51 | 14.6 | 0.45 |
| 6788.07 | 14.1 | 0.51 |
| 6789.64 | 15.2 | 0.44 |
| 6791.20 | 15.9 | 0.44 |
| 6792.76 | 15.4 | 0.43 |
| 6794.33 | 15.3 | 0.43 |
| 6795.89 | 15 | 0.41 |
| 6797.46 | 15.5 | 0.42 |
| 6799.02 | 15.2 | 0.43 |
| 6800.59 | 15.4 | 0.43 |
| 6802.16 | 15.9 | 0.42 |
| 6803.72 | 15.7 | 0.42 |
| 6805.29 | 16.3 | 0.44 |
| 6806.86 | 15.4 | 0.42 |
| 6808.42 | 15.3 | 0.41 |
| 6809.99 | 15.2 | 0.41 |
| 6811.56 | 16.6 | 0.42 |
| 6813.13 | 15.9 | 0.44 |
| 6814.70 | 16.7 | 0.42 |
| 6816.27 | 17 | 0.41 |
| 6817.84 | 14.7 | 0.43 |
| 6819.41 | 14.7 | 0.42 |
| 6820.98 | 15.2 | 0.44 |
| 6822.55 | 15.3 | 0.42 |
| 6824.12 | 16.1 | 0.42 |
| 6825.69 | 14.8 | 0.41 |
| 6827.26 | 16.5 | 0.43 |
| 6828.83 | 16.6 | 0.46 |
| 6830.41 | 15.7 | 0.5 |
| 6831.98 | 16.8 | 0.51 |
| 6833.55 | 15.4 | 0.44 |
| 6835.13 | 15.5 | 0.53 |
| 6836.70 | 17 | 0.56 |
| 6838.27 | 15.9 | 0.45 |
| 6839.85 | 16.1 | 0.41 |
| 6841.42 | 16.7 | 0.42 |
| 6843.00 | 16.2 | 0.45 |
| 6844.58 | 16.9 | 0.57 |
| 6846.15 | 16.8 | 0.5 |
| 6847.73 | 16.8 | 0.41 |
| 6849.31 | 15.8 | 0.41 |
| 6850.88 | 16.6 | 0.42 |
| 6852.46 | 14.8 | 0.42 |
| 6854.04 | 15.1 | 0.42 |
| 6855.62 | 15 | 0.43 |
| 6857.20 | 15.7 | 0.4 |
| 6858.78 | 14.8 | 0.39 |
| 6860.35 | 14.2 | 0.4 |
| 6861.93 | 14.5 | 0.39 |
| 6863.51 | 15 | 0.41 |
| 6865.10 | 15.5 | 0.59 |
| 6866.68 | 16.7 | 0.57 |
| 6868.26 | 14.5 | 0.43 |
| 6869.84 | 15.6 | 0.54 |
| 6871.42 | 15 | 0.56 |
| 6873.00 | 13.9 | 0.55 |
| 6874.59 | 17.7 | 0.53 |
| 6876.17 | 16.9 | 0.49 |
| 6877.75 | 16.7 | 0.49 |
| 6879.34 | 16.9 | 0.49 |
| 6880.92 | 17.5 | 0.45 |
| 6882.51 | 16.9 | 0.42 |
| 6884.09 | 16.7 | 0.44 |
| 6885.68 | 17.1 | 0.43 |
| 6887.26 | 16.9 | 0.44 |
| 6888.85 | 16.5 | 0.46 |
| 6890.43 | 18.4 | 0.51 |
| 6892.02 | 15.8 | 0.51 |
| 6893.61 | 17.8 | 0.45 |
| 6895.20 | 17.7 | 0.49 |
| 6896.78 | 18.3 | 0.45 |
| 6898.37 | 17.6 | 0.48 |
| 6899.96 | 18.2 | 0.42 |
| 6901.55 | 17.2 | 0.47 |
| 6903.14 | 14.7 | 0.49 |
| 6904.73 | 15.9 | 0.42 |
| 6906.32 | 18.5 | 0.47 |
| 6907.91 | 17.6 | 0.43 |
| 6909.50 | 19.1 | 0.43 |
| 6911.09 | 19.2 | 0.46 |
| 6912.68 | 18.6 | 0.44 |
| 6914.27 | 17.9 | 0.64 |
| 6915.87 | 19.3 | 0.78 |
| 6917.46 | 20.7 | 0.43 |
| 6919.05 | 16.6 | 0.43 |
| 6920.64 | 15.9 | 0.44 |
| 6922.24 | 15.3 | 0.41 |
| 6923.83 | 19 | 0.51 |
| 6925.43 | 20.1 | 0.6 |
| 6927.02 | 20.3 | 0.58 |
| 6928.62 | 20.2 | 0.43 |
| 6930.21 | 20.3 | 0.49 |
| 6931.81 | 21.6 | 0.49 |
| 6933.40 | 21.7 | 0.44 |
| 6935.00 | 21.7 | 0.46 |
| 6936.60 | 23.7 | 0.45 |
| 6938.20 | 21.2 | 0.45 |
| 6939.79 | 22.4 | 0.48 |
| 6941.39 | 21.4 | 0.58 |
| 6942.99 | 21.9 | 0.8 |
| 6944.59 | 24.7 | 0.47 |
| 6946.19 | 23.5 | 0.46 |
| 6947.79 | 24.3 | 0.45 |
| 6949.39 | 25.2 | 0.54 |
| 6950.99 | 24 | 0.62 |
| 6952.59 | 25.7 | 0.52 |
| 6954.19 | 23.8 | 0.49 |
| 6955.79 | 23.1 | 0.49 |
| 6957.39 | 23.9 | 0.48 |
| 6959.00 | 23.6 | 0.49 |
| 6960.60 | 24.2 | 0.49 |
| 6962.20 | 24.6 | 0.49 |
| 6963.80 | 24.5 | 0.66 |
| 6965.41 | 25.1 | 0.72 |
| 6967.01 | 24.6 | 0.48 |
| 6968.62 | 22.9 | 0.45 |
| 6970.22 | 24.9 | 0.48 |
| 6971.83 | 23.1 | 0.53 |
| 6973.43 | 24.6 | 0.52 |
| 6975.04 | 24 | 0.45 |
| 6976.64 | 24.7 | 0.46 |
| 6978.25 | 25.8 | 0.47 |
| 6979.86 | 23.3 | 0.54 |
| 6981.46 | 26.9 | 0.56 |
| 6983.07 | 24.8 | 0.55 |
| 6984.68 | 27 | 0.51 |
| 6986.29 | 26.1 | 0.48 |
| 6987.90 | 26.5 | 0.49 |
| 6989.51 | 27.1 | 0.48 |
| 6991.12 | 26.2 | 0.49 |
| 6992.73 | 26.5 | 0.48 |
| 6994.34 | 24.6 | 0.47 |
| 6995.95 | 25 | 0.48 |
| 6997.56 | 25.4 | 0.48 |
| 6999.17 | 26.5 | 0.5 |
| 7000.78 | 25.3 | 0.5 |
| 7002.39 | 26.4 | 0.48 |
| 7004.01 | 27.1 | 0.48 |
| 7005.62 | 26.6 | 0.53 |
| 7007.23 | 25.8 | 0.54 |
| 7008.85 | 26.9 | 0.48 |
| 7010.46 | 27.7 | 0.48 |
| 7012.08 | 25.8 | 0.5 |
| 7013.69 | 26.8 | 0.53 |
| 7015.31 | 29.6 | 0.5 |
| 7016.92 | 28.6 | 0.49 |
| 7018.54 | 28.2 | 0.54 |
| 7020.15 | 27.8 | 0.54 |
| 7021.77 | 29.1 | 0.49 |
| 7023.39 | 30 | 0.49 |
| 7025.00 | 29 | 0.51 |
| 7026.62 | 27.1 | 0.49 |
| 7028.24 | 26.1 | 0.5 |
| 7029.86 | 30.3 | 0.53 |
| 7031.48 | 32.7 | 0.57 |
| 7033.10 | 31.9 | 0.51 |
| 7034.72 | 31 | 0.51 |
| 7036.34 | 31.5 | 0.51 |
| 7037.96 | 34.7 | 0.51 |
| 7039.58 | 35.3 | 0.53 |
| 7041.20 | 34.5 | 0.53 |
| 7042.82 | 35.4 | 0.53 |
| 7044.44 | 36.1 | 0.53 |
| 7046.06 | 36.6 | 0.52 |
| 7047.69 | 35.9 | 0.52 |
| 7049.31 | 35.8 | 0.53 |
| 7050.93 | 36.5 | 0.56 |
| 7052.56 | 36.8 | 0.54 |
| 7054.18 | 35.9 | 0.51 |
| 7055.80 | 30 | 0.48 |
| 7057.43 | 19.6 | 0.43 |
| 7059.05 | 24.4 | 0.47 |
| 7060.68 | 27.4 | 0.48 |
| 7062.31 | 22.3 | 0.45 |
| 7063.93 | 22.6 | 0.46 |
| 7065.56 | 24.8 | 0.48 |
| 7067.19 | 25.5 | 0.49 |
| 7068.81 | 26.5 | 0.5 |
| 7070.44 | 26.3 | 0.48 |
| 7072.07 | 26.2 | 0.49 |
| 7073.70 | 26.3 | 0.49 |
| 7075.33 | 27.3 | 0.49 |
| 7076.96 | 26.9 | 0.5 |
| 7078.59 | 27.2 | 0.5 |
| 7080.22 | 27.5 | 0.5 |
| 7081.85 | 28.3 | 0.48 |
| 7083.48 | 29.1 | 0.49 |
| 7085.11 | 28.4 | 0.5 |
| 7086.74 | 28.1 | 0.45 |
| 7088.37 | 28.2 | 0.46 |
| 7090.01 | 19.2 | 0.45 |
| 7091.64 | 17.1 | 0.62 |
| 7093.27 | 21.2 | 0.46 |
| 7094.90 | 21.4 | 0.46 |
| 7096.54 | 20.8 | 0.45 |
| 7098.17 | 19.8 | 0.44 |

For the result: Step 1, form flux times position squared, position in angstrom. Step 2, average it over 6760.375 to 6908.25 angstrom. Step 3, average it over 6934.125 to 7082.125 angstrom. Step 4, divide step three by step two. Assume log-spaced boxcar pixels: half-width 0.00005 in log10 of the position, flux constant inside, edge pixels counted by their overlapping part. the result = 1.76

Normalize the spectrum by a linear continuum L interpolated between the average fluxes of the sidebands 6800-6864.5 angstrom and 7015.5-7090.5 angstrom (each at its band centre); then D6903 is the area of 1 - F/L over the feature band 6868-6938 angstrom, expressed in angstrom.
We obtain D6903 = 7.6 angstrom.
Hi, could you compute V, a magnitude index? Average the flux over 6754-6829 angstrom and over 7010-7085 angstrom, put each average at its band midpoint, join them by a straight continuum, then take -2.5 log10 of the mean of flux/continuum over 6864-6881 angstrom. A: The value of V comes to 0.26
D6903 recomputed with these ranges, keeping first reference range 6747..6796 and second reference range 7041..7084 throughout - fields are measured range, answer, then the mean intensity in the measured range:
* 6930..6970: 1.4 angstrom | 23.4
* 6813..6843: 4.6 angstrom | 15.9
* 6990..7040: -1.9 angstrom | 28.2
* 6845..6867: 5.0 angstrom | 15.5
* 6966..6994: 0.4 angstrom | 25.2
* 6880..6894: 2.9 angstrom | 17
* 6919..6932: 2.4 angstrom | 18.8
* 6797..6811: 1.7 angstrom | 15.6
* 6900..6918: 3.5 angstrom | 18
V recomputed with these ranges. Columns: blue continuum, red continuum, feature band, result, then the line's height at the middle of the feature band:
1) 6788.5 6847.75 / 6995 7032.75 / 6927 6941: 0.06 mag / 22.8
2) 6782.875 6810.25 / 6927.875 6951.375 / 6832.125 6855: 0.10 mag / 17.7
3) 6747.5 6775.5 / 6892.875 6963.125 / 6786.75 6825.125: 0.13 mag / 17.6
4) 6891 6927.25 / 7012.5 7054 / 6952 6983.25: 0.00 mag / 24.5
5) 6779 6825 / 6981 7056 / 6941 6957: 0.06 mag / 25.1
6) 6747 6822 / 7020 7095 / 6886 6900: 0.21 mag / 21.1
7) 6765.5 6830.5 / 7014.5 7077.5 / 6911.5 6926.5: 0.24 mag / 22.8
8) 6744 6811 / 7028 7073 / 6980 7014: 0.06 mag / 27.7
